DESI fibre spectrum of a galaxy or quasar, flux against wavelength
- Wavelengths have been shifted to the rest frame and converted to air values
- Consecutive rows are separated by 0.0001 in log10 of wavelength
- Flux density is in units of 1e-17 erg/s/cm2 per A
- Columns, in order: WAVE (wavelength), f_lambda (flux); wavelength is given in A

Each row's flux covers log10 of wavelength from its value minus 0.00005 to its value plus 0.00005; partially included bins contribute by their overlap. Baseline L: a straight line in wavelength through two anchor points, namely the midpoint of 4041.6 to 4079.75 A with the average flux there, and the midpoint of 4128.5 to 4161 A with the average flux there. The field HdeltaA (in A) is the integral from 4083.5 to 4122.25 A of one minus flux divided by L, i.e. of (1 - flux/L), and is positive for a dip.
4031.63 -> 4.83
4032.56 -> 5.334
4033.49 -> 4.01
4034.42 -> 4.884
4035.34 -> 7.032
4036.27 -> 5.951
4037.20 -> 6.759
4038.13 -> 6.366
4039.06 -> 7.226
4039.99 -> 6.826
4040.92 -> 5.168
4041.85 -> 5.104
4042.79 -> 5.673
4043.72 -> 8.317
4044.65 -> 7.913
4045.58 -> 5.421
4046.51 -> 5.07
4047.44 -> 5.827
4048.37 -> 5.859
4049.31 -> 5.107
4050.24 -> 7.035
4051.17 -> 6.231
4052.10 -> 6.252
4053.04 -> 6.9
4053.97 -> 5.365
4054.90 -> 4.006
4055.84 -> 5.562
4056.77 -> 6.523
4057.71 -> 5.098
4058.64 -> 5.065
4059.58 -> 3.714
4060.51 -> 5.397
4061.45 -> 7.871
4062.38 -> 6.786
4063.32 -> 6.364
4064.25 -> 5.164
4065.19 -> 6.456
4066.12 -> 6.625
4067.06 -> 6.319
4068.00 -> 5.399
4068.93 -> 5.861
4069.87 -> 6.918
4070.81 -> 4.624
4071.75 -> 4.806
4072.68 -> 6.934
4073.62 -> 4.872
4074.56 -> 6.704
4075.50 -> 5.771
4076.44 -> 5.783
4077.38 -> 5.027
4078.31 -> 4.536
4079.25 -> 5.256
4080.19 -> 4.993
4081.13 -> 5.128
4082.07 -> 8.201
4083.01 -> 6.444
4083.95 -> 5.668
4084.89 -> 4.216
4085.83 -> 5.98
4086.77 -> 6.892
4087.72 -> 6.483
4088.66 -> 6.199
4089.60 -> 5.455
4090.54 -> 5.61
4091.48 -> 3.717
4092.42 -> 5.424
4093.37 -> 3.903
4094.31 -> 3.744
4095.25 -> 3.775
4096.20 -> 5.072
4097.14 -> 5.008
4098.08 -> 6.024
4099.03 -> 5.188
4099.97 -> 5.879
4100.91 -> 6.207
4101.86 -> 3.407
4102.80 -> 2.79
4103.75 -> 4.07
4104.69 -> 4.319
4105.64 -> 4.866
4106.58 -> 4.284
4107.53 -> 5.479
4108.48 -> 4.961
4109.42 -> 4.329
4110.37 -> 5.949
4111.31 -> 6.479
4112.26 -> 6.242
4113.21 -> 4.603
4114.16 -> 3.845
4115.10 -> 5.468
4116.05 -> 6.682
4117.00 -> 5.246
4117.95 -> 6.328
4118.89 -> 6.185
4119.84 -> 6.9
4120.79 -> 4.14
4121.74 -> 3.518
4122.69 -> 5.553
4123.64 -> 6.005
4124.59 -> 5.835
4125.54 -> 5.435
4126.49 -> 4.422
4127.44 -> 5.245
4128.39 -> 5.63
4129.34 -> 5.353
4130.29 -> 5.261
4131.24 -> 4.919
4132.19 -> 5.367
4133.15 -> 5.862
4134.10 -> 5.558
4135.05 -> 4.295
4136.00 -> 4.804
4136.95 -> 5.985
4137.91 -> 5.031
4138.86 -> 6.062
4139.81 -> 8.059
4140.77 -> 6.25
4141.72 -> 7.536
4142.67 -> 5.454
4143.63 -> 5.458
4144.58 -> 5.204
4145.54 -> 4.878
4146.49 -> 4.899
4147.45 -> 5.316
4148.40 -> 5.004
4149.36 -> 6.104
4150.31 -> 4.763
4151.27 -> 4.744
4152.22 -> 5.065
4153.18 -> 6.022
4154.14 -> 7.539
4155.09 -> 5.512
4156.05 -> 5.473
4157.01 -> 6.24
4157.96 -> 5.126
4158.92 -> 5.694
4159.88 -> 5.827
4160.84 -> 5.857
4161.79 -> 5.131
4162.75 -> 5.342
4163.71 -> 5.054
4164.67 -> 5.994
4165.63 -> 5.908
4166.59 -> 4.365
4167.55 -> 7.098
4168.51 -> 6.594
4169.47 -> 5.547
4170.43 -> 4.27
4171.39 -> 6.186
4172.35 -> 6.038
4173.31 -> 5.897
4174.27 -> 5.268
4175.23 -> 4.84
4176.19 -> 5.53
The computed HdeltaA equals 4.0 A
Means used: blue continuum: 5.84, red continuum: 5.6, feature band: 5.13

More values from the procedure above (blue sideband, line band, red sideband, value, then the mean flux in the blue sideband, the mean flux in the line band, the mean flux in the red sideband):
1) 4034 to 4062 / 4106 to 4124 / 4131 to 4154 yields 0.99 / 5.99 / 5.37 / 5.56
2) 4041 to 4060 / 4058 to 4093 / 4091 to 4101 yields -3.09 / 5.79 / 5.74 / 4.86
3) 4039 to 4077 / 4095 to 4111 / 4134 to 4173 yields 2.66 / 5.93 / 4.83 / 5.64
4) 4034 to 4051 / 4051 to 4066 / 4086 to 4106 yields 0.05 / 6.2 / 5.81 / 4.97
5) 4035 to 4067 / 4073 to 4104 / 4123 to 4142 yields 3.13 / 6.06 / 5.27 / 5.63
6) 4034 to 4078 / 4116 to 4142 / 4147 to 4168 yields 0.48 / 5.95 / 5.59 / 5.6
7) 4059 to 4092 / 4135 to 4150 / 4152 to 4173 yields 0.17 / 5.77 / 5.68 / 5.73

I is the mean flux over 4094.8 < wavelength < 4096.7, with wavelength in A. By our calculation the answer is 4.43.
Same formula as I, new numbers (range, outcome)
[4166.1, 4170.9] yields 5.58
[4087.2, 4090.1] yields 6.04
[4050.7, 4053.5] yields 6.46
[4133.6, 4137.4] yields 5.17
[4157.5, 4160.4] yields 5.54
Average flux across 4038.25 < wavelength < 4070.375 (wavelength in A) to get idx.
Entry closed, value 6.01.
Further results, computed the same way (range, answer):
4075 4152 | 5.33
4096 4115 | 4.96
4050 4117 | 5.46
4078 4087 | 5.72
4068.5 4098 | 5.46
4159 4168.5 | 5.67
